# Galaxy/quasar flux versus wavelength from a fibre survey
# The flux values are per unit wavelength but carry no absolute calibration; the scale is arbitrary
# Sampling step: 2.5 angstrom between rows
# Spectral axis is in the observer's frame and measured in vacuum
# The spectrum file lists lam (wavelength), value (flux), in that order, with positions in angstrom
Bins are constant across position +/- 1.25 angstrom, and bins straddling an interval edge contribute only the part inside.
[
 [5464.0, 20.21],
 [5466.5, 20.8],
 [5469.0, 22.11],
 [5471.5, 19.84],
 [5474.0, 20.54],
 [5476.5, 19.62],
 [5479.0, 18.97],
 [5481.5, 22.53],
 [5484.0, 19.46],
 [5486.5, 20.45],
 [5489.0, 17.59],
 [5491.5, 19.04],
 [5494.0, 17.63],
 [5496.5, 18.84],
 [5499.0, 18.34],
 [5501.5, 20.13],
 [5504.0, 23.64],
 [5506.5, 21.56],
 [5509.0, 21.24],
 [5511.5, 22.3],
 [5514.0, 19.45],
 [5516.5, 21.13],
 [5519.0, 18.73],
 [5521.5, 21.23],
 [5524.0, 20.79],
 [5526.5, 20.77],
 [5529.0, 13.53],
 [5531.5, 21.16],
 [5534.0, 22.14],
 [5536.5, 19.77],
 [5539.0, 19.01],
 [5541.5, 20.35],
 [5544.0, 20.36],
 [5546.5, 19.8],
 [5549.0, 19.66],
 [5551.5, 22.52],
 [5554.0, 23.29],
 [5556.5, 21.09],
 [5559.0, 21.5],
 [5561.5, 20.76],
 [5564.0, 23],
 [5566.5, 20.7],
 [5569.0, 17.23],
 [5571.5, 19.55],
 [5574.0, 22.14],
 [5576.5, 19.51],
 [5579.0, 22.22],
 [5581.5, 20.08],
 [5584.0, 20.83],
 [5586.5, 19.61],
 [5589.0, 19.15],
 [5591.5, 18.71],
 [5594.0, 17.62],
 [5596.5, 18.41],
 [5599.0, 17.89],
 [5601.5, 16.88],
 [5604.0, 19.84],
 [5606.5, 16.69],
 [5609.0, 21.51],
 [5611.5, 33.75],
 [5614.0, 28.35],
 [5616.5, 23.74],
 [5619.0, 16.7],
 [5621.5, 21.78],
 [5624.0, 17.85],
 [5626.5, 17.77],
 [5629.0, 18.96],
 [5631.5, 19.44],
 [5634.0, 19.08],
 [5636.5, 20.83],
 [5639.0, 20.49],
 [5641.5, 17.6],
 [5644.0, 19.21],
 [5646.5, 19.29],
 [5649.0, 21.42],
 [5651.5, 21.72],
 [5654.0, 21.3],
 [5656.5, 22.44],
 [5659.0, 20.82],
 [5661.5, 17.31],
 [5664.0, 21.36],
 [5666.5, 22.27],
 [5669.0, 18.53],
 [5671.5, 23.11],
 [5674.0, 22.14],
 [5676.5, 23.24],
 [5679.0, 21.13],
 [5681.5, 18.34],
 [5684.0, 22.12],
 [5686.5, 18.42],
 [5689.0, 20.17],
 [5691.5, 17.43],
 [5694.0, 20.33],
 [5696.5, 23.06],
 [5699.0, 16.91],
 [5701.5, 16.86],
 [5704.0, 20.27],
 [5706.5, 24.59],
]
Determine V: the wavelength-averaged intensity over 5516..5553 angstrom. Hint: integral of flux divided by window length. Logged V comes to 20.1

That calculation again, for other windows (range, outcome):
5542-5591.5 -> 20.6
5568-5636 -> 20.2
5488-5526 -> 20.1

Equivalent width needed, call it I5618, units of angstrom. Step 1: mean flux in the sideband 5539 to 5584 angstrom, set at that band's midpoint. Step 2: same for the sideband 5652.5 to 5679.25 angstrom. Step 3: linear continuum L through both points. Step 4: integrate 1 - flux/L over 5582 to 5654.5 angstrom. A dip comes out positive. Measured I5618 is 2.8 angstrom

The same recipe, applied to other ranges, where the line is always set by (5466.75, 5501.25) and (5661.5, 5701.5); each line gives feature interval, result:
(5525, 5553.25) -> -0.18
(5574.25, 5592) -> -0.16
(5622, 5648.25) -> 1.32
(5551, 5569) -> -1.41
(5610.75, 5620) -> -2.45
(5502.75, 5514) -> -1.22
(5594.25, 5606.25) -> 1.19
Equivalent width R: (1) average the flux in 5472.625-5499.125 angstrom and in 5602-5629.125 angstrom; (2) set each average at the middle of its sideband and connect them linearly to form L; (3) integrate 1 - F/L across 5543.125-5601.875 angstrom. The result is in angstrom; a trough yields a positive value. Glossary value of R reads 1.8 angstrom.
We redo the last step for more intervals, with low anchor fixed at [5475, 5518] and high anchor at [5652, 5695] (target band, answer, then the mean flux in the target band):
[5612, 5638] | -0.44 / 20.8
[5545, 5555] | -0.48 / 21.2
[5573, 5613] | 0.11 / 20.3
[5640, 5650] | 0.58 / 19.4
